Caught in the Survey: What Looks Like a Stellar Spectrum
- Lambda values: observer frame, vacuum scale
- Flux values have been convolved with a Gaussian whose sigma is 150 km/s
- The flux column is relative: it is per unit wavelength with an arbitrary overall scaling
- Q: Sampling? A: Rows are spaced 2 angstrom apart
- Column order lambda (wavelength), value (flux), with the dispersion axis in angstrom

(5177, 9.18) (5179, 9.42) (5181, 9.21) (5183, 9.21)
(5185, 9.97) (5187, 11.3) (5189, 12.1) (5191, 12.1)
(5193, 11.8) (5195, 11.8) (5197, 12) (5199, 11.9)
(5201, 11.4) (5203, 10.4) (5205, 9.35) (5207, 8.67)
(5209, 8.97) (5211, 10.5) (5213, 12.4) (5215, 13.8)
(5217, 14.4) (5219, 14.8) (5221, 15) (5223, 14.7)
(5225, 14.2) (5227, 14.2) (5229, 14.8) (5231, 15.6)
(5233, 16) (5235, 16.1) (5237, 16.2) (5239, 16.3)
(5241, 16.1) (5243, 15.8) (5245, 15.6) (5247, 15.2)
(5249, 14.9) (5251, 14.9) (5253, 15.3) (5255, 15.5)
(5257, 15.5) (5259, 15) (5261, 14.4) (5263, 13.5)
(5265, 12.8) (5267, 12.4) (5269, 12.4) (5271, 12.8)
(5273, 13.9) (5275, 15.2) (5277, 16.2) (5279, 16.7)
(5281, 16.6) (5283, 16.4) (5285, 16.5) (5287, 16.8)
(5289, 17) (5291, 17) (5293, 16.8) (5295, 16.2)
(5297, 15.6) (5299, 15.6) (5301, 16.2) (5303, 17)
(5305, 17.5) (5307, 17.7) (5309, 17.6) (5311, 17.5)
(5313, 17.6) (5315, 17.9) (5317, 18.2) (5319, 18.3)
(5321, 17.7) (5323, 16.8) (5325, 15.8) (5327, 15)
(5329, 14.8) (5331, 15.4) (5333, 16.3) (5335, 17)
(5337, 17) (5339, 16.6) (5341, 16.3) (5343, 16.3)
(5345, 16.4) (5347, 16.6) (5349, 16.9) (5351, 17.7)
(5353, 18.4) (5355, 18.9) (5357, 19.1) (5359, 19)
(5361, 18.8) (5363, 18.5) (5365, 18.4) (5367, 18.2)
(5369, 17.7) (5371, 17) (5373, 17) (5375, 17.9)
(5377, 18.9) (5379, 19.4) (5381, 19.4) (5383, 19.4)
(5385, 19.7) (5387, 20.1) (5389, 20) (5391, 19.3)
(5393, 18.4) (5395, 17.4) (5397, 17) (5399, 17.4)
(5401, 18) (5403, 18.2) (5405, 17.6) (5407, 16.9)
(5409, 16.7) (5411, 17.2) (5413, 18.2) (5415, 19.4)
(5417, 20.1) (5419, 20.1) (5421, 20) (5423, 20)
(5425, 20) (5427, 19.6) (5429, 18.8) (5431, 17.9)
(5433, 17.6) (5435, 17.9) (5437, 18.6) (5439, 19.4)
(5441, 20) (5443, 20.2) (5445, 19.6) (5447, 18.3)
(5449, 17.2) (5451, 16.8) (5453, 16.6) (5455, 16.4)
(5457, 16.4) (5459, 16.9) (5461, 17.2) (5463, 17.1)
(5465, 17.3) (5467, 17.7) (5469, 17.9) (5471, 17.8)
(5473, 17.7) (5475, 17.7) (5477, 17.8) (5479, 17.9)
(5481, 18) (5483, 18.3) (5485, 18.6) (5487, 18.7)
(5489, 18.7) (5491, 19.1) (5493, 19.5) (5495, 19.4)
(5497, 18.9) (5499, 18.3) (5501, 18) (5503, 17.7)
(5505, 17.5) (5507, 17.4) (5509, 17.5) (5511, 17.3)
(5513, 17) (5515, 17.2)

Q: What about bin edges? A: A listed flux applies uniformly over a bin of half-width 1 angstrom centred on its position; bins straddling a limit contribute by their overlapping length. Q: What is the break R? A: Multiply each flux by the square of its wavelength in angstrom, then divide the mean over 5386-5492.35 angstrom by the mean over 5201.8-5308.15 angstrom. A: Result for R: 1.32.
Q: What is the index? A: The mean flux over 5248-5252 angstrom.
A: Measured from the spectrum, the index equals 14.9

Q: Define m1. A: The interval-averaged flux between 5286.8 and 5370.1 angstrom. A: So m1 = 17.1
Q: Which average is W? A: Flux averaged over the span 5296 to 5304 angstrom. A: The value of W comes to 16.1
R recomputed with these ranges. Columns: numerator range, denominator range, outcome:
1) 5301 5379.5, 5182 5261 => 1.35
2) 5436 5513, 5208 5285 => 1.34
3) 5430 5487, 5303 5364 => 1.09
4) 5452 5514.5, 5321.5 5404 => 1.05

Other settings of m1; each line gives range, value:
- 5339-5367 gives 17.8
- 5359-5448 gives 18.6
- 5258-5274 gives 13.4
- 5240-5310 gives 15.6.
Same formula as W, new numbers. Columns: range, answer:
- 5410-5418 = 18.7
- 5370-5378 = 17.7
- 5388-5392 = 19.6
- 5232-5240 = 16.1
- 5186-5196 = 11.8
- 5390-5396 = 18.4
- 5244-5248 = 15.4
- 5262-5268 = 12.9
